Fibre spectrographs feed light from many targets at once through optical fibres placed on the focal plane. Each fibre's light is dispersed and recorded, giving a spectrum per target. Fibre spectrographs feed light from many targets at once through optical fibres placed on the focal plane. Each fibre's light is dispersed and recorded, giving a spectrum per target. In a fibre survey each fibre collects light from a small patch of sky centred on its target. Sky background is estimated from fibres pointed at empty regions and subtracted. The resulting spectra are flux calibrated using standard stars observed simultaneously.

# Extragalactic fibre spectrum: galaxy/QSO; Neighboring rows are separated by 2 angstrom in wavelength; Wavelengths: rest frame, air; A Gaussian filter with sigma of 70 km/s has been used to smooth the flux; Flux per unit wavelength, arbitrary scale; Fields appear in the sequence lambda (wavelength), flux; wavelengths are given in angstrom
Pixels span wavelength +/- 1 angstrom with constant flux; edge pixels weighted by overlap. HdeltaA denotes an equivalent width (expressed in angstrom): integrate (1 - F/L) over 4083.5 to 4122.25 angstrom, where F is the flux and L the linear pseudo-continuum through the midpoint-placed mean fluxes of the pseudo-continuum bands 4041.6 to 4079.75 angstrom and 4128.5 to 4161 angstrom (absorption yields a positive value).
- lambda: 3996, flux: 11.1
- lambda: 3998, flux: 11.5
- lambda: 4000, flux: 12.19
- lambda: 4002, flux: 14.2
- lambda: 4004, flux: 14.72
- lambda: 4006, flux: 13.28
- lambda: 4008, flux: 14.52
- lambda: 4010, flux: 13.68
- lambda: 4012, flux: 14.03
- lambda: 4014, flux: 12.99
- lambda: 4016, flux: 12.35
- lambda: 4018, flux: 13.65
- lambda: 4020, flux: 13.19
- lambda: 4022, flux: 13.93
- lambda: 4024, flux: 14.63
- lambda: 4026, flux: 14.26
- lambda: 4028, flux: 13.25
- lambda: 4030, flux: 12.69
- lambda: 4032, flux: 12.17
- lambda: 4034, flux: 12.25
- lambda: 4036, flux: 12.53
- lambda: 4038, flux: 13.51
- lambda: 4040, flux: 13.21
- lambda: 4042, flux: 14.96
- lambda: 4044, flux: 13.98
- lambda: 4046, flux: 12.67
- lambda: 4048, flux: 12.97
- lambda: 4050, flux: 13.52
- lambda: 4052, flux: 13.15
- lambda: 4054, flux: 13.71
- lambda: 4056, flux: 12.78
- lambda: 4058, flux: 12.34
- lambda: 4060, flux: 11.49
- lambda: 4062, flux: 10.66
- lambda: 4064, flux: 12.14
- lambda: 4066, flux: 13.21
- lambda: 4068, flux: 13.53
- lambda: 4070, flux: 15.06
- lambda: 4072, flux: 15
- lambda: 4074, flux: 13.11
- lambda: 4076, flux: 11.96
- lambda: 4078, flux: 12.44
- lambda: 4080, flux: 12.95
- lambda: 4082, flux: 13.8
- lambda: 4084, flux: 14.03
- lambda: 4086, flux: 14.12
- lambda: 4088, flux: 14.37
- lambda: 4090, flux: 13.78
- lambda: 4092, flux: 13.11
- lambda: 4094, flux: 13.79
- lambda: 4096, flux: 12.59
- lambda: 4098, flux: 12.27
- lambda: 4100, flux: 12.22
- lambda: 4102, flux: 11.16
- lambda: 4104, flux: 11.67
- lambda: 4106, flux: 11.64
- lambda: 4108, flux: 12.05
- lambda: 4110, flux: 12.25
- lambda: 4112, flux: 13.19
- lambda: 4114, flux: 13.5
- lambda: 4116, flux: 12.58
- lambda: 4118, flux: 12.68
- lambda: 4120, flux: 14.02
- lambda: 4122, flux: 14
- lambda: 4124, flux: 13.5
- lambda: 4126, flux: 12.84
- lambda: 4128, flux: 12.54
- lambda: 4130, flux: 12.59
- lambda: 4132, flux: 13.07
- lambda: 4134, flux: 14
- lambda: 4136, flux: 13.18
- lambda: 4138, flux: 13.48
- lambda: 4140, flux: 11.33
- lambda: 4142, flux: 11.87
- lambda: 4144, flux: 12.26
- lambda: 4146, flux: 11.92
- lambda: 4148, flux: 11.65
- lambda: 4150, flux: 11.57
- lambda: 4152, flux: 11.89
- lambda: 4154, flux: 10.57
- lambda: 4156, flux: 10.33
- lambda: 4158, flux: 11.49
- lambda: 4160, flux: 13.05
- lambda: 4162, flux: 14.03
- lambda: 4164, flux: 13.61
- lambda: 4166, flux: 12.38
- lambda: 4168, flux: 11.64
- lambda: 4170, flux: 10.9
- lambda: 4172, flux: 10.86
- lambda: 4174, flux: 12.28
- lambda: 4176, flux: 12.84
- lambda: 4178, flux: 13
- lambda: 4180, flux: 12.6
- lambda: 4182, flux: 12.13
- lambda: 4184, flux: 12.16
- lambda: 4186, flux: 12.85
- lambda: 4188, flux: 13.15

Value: -1.0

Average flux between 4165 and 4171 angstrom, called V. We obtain 11.6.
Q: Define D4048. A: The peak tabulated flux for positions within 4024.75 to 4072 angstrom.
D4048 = 15.06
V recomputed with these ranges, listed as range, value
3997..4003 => 12.6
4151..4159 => 11.1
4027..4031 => 13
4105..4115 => 12.5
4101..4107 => 11.5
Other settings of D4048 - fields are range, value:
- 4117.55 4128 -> 14.02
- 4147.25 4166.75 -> 14.03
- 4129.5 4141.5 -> 14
